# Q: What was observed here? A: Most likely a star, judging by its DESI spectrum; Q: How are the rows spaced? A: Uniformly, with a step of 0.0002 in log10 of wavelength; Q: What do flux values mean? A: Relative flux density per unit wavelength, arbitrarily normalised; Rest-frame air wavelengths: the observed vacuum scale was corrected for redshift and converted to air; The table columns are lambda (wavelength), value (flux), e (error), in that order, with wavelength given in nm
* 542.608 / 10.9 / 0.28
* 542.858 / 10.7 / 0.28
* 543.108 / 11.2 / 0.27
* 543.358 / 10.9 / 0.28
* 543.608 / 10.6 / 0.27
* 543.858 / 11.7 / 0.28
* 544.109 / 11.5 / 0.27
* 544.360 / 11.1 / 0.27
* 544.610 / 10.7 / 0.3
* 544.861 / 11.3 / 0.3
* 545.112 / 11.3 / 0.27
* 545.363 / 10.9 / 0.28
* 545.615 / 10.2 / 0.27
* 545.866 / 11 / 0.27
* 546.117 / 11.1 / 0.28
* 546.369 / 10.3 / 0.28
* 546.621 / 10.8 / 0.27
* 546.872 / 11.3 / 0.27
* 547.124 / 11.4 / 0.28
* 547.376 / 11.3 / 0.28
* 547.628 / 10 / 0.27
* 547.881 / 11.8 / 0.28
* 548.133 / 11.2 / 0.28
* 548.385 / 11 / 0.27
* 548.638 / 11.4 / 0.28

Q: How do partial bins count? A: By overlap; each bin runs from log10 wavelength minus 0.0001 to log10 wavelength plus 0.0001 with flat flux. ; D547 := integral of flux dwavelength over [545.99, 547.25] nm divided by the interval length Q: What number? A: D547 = 11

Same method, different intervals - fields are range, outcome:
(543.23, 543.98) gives 11.1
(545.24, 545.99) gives 10.7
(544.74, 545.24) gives 11.3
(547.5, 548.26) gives 11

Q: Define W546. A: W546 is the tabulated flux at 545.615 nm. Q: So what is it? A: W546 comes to 10.2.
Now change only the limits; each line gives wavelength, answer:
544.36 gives 11.1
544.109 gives 11.5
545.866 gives 11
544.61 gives 10.7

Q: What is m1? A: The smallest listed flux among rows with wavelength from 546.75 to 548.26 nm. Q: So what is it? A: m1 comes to 10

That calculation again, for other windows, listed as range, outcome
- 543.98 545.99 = 10.2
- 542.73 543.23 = 10.7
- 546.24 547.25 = 10.3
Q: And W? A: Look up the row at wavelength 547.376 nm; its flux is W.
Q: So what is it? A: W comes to 11.3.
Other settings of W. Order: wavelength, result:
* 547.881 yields 11.8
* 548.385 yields 11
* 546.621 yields 10.8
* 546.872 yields 11.3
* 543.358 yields 10.9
